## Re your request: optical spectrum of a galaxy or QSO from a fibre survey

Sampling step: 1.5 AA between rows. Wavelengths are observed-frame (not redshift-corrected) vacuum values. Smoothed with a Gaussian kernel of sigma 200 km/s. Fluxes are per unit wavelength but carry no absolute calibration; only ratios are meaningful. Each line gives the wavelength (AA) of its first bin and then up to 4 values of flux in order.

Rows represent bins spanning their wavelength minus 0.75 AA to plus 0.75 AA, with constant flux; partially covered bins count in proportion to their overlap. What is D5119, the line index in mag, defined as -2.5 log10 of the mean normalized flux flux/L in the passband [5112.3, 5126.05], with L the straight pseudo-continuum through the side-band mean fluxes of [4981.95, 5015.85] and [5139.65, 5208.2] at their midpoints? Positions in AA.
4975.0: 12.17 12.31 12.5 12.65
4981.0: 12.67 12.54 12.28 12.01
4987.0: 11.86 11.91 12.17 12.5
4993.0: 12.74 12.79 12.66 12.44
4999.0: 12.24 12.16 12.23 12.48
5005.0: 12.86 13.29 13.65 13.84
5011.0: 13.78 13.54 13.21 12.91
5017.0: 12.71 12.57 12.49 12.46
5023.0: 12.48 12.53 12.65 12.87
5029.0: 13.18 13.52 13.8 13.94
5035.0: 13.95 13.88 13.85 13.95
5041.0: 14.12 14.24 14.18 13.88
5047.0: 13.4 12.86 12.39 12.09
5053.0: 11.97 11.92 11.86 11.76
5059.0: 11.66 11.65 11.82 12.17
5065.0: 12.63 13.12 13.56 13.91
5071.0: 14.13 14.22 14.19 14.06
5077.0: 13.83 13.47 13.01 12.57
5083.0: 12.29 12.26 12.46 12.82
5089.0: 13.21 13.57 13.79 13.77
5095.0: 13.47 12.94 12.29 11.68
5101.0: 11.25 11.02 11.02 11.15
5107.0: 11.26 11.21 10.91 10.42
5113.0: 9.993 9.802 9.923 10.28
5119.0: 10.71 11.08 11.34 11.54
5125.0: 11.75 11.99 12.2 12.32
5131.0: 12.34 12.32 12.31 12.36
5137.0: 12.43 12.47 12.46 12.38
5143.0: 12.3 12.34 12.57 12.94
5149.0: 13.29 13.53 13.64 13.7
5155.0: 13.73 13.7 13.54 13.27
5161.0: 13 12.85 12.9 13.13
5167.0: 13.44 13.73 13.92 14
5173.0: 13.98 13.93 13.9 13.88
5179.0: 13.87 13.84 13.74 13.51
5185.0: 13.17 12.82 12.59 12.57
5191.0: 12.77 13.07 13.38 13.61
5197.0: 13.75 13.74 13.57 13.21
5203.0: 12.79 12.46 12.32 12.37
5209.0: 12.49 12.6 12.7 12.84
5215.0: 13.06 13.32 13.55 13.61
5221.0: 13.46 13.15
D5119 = 0.213 mag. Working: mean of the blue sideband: 12.7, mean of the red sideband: 13.2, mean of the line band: 10.7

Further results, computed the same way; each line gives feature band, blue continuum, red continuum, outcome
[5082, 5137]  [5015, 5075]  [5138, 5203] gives 0.12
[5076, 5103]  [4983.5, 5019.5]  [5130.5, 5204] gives 0.01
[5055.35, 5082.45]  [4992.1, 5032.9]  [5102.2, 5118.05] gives -0.12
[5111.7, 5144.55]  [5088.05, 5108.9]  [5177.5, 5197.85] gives 0.09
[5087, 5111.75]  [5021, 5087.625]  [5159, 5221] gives 0.09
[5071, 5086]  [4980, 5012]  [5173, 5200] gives -0.03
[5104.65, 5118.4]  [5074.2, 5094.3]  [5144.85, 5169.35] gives 0.25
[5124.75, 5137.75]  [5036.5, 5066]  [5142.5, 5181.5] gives 0.09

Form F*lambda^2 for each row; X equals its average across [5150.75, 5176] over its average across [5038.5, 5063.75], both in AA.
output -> 1.11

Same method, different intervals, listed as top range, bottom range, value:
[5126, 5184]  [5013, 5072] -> 1.06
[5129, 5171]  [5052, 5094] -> 1.04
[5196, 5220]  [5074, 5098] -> 1.04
